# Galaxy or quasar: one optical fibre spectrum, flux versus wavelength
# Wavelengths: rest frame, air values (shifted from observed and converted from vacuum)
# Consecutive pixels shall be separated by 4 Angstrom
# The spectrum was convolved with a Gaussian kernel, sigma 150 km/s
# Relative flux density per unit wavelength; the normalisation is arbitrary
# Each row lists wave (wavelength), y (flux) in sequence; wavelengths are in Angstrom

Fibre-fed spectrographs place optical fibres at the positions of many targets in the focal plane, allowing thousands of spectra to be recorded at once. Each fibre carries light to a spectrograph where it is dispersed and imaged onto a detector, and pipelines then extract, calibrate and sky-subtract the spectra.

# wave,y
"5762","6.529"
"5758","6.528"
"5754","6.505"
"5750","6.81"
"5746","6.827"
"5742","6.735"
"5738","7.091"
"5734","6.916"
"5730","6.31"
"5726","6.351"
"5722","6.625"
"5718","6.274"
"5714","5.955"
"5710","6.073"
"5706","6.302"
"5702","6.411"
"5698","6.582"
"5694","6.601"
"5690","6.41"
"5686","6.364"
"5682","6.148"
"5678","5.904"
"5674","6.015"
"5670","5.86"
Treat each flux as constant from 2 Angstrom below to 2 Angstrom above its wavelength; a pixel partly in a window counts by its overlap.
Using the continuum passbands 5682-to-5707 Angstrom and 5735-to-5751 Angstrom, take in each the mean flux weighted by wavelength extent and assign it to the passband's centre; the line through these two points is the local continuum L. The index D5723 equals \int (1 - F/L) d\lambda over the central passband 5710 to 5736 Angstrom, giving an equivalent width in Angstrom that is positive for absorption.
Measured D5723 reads 1.2 Angstrom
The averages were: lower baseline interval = 6.43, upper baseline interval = 6.87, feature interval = 6.38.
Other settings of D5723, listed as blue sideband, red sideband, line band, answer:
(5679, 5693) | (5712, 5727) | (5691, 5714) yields -0.2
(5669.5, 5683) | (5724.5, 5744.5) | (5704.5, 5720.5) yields 0.7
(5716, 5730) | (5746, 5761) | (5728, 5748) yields -0.8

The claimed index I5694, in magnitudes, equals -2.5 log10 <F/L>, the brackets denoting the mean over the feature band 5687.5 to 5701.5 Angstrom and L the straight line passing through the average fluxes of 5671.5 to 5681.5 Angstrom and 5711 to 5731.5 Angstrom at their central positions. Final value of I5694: -0.07 mag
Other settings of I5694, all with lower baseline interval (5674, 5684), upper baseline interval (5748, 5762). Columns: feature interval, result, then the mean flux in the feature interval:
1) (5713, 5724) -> 0.002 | 6.31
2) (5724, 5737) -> -0.025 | 6.57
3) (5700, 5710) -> -0.013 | 6.3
